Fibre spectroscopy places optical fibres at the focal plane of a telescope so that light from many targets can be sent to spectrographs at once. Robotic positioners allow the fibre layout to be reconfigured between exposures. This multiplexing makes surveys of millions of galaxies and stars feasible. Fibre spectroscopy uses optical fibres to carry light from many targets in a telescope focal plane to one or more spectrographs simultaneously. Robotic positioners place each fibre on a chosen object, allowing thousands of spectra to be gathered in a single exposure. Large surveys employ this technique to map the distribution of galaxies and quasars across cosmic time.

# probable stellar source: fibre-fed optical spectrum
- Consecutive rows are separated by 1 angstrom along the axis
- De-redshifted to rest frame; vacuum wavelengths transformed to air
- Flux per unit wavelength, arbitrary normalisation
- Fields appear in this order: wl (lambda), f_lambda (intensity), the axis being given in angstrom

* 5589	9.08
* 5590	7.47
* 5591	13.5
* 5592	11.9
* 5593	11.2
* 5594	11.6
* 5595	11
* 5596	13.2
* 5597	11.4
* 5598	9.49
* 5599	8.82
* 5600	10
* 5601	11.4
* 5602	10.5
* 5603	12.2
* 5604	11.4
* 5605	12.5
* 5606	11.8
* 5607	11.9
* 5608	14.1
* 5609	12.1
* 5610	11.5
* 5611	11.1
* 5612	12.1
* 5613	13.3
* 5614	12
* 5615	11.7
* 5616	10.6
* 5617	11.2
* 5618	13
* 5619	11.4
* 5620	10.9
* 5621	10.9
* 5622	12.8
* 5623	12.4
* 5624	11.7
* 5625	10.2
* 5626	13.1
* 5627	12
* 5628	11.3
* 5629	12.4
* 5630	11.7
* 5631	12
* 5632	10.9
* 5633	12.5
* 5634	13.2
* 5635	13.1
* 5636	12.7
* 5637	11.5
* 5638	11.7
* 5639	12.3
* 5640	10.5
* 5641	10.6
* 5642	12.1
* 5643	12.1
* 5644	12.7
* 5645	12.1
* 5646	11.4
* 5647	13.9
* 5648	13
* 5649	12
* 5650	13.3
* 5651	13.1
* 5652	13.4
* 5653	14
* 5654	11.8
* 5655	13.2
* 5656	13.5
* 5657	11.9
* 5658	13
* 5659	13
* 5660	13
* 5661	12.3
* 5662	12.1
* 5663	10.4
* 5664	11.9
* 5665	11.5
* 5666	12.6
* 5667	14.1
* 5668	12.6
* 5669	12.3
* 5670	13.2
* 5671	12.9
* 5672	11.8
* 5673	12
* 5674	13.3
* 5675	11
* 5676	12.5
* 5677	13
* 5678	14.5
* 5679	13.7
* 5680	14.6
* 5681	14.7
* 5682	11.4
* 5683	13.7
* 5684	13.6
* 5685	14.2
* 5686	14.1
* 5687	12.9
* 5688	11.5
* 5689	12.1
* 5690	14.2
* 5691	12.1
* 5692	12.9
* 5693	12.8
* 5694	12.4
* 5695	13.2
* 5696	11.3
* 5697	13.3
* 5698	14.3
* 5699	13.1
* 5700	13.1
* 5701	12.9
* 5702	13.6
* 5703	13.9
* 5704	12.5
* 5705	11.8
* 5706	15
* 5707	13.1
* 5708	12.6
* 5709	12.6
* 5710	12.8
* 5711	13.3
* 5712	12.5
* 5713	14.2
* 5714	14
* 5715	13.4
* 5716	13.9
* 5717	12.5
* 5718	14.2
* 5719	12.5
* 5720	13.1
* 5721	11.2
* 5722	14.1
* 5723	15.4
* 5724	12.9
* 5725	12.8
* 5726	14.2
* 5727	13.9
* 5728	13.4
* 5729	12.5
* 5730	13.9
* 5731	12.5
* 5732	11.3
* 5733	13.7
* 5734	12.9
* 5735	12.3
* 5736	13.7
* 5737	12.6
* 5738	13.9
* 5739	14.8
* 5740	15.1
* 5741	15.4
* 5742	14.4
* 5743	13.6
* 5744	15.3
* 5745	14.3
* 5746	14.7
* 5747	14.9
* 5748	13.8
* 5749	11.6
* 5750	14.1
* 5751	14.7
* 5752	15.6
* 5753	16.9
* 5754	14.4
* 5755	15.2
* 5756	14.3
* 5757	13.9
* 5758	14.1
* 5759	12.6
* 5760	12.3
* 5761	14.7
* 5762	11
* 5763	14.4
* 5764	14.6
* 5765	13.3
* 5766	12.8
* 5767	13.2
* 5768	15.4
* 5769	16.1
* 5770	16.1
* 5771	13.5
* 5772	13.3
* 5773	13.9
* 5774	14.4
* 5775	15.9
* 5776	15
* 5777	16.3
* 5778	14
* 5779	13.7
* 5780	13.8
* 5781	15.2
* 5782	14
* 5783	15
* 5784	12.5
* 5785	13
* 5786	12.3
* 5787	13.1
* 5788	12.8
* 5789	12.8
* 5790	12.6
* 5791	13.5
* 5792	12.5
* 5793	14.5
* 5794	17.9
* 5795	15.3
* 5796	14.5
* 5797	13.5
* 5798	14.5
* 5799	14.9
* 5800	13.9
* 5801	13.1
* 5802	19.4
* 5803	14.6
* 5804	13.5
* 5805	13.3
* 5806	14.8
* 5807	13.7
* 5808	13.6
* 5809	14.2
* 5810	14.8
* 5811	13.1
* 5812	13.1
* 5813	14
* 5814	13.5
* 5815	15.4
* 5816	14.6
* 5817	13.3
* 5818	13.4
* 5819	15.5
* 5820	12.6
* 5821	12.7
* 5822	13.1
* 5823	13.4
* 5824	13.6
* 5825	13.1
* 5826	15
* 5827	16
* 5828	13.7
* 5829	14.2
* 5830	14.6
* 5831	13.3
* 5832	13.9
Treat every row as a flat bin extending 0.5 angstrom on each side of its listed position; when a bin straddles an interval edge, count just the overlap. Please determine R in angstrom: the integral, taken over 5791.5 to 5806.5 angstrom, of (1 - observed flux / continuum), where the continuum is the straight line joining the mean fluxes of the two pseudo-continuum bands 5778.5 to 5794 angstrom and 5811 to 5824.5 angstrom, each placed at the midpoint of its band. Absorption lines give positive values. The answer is -1.2 angstrom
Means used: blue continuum 13.6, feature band 14.7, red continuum 13.7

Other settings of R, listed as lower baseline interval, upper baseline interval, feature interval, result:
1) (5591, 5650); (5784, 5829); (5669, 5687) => -1.0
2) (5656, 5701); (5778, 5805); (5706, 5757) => -1.1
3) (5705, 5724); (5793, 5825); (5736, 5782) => -1.9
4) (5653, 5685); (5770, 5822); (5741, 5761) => -1.0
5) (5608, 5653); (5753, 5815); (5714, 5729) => -0.1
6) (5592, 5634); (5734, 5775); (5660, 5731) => 0.4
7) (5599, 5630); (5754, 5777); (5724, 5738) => 0.5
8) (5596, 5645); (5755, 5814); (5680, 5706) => -0.7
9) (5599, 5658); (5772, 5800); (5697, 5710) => -0.2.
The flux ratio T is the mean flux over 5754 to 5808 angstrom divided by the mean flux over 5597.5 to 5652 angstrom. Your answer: 1.19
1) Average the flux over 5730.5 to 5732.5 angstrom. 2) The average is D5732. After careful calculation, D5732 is 11.9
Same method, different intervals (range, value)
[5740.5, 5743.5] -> 14.5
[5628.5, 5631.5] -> 12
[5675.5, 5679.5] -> 13.4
